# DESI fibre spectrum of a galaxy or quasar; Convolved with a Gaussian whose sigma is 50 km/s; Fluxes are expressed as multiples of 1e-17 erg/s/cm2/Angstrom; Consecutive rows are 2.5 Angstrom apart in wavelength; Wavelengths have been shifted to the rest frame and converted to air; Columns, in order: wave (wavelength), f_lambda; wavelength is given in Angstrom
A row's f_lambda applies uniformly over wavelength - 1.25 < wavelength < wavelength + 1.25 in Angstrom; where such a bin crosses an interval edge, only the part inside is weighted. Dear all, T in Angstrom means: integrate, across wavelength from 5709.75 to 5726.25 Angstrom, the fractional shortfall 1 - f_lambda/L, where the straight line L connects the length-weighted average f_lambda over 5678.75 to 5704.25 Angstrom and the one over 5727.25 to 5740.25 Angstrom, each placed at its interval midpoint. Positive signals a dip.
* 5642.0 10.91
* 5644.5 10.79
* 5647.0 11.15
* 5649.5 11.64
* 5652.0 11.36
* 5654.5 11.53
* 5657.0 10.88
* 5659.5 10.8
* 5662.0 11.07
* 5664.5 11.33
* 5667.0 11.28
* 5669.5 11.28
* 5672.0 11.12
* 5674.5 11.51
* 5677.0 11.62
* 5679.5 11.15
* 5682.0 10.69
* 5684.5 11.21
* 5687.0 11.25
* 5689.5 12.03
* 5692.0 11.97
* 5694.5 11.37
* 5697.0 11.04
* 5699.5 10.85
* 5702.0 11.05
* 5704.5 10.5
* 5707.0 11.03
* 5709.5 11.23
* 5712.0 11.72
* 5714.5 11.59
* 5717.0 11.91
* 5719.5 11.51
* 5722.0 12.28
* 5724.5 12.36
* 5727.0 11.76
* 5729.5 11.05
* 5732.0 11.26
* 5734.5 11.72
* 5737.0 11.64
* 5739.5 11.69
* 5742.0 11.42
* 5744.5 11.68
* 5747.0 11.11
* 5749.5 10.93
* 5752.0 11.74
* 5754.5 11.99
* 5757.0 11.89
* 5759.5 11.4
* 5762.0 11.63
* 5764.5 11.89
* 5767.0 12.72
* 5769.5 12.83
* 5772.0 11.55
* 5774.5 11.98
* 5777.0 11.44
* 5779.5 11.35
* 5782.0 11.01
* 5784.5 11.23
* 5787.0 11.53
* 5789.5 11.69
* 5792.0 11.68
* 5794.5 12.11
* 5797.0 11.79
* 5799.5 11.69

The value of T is -0.7 Angstrom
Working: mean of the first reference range 11.2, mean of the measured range 11.9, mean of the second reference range 11.5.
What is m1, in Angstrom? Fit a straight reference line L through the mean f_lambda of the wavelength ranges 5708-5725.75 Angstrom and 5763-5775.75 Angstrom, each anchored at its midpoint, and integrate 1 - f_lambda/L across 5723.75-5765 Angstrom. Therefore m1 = 1.4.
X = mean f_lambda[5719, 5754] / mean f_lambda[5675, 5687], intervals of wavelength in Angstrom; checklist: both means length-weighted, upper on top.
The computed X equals 1.04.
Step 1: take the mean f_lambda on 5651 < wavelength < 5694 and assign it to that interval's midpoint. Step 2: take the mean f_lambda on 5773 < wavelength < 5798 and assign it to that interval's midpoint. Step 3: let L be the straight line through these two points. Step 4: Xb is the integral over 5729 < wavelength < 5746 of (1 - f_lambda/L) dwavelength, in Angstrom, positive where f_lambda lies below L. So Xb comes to -0.1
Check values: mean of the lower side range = 11.3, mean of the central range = 11.5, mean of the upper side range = 11.6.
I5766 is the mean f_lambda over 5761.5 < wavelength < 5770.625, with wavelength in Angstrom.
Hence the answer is 12.3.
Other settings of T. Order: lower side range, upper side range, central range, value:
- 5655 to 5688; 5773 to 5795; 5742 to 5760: -0.2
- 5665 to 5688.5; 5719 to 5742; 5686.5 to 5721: 0.3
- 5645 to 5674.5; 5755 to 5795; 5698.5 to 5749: 0.2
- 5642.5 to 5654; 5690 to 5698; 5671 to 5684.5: 0.2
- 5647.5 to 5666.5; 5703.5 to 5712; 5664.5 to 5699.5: -0.6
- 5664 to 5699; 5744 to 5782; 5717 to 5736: -0.3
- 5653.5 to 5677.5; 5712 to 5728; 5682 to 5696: 0.0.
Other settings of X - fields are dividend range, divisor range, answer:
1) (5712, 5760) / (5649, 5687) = 1.04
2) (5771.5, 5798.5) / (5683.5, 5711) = 1.03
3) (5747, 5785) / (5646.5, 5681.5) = 1.04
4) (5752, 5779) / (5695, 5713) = 1.08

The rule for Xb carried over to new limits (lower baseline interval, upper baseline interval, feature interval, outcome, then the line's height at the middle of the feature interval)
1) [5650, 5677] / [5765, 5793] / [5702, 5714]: 0.3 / 11.4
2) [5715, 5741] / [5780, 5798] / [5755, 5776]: -0.6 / 11.6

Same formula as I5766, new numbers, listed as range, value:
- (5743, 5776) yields 11.8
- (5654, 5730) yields 11.4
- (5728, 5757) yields 11.5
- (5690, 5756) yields 11.5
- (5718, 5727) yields 12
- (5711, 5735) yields 11.7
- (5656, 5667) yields 11.1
